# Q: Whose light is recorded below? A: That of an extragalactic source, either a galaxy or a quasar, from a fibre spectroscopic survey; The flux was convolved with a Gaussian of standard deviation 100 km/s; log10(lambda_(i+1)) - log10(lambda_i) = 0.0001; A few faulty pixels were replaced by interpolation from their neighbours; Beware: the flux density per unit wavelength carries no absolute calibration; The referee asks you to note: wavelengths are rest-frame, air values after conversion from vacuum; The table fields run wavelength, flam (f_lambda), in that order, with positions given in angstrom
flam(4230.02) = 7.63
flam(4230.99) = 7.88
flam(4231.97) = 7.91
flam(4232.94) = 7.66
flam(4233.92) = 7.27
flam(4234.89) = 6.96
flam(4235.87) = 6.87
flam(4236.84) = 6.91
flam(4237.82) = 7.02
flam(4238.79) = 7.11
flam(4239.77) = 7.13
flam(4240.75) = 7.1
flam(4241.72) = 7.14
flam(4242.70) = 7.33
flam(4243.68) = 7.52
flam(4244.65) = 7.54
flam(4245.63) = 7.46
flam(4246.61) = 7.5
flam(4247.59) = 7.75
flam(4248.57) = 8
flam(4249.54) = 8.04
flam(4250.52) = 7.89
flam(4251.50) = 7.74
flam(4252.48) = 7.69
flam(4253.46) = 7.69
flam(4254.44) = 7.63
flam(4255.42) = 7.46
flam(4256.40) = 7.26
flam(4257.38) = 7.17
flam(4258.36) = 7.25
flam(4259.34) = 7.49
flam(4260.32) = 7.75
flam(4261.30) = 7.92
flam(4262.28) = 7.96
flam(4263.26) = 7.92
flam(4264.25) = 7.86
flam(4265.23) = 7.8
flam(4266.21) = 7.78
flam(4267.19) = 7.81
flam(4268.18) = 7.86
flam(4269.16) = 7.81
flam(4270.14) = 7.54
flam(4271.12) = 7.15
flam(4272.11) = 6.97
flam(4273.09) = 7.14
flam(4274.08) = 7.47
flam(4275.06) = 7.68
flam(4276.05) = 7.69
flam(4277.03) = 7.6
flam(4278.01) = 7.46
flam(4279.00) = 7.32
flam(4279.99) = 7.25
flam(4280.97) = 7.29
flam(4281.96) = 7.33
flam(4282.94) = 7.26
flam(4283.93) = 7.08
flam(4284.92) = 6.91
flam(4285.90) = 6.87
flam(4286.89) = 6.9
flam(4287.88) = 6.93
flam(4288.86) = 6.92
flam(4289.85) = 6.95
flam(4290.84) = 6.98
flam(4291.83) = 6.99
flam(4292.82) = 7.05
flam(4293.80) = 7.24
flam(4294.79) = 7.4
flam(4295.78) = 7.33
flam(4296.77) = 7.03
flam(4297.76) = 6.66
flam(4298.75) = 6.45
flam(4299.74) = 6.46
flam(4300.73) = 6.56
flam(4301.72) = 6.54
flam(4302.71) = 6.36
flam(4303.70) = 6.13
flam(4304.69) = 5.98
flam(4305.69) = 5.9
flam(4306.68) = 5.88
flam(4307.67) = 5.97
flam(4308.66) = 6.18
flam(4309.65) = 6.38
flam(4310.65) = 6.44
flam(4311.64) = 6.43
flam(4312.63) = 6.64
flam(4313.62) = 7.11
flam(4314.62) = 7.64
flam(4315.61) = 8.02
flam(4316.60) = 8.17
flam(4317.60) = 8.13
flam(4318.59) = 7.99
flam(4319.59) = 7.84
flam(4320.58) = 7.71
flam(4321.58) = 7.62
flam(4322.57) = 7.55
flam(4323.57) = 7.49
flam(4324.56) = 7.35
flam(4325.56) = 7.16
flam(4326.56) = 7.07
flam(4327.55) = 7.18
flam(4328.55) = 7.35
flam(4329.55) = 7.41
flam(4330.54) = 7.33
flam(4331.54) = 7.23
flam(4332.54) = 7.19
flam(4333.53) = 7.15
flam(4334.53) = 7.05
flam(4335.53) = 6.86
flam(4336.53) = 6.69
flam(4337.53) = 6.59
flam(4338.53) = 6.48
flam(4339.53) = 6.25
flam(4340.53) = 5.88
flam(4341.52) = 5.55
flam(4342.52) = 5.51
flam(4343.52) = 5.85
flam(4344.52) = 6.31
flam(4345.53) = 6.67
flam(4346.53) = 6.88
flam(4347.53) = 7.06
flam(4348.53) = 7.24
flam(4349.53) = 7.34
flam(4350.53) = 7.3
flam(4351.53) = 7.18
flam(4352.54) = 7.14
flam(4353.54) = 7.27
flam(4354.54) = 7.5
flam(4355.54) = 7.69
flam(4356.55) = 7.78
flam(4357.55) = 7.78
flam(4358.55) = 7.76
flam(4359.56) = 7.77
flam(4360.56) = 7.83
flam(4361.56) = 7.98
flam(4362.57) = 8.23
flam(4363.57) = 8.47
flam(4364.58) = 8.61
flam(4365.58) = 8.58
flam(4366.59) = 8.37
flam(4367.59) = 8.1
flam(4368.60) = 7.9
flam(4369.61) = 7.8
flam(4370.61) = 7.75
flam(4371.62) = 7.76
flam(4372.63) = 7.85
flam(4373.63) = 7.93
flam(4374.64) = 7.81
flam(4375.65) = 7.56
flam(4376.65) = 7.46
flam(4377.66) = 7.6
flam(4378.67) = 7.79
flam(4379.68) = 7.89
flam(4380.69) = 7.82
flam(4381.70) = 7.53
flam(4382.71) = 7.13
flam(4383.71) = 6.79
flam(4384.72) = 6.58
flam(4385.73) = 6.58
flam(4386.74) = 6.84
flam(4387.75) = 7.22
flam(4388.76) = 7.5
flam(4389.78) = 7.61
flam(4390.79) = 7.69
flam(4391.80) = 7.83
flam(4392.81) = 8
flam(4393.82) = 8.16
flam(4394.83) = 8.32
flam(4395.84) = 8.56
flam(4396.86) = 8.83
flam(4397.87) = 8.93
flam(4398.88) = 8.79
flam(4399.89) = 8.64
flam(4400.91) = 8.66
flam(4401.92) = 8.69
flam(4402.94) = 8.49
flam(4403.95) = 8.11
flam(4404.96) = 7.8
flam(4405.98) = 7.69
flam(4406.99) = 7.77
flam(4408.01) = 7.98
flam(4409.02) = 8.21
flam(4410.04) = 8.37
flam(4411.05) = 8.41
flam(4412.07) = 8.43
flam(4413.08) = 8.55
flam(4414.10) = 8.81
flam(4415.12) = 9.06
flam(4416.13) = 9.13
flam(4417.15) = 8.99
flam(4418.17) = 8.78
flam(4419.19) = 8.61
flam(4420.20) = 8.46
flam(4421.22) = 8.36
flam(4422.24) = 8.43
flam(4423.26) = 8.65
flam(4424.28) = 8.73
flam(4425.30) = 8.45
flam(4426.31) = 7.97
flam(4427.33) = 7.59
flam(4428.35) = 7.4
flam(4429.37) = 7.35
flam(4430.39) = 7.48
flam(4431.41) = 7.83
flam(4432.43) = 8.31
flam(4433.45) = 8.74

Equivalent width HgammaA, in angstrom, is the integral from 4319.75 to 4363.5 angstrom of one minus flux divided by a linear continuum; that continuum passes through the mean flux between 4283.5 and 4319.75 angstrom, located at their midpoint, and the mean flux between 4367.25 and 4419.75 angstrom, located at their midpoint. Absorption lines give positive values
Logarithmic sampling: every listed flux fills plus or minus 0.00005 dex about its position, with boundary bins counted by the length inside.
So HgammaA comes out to 1.36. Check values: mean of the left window 6.87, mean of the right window 8.02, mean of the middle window 7.14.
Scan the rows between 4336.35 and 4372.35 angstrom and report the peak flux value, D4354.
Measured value 8.61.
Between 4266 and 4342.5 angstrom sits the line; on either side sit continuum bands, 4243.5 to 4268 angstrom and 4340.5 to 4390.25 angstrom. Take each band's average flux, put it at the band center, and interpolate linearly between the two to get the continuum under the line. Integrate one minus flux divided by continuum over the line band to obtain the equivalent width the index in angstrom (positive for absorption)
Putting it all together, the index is 5.3 angstrom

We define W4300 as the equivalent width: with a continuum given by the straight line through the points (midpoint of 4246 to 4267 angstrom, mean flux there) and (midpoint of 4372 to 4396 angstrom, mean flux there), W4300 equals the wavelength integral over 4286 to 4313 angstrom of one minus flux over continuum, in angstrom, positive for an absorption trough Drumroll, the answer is 3.64 angstrom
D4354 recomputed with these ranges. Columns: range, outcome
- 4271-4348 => 8.17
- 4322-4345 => 7.55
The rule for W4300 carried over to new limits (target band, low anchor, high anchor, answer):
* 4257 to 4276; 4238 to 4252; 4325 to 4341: -0.6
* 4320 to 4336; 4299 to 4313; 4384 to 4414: -1.5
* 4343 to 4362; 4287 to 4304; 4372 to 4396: 0.1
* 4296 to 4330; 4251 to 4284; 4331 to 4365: 1.5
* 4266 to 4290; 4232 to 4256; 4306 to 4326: 0.0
